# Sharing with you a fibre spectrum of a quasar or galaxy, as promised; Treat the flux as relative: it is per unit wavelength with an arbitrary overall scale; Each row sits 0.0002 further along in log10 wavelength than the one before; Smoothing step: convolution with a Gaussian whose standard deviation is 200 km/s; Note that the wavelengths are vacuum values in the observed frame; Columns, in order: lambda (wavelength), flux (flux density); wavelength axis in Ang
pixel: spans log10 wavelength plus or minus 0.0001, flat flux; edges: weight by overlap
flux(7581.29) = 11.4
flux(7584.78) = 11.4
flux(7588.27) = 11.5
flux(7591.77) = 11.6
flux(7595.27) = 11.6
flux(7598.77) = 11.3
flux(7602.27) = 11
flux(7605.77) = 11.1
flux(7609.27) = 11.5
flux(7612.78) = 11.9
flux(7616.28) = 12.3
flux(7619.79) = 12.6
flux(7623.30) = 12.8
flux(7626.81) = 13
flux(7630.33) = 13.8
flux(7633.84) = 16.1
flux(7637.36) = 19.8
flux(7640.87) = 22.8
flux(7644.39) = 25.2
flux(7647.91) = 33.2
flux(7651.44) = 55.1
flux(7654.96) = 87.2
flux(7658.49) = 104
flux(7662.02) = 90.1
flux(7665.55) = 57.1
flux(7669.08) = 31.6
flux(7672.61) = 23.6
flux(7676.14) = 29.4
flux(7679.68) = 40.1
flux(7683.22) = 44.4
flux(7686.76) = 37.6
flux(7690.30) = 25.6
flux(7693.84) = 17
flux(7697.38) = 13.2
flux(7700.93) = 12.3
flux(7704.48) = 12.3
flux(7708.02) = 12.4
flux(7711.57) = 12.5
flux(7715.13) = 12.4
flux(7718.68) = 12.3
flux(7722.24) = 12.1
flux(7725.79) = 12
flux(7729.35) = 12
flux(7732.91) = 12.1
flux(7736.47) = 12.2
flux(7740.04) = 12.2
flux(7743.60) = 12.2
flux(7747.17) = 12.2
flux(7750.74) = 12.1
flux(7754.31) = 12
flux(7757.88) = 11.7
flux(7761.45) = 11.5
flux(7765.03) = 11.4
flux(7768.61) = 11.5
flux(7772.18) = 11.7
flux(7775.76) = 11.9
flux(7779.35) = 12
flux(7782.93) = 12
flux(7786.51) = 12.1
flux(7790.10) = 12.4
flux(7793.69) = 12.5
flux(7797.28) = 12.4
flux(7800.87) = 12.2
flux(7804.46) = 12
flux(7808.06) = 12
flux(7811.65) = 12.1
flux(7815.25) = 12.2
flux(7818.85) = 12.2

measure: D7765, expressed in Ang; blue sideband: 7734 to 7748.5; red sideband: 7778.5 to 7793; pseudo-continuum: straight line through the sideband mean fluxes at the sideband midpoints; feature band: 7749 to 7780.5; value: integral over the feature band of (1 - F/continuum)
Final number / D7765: 1.1 Ang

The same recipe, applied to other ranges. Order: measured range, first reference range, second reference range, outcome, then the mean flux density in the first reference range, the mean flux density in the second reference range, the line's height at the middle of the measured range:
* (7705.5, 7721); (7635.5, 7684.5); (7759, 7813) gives 9.57 Ang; 47.4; 12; 32.4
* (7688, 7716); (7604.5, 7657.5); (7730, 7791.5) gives 4.49 Ang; 25.2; 12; 18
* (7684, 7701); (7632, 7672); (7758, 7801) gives 6.39 Ang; 48.5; 11.9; 36.9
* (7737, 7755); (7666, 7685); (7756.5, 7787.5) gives 5.87 Ang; 35.4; 11.7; 18.1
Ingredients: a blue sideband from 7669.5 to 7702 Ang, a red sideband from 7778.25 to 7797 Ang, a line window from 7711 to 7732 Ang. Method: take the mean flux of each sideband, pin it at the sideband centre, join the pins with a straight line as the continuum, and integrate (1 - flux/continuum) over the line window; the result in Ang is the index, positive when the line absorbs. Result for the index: 9.43 Ang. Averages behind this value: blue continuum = 27.5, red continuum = 12.2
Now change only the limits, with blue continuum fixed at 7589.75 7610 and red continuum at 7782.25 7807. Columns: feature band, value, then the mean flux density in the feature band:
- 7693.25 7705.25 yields -1.7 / 13.5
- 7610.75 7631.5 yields -2.3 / 12.7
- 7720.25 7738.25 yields -0.2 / 12.1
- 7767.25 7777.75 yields 0.4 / 11.7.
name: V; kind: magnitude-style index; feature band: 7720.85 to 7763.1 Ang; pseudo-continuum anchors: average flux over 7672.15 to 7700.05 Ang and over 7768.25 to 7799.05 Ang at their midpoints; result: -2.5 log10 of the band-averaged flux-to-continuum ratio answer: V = 0.492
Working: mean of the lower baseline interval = 28.6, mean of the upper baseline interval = 12.1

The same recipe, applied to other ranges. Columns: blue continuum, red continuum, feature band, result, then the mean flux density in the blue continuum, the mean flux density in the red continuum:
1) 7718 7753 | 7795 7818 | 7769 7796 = 0.01 mag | 12.1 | 12.2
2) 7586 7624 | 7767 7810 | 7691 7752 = -0.08 mag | 11.7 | 12.1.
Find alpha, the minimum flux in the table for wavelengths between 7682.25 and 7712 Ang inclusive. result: 12.3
